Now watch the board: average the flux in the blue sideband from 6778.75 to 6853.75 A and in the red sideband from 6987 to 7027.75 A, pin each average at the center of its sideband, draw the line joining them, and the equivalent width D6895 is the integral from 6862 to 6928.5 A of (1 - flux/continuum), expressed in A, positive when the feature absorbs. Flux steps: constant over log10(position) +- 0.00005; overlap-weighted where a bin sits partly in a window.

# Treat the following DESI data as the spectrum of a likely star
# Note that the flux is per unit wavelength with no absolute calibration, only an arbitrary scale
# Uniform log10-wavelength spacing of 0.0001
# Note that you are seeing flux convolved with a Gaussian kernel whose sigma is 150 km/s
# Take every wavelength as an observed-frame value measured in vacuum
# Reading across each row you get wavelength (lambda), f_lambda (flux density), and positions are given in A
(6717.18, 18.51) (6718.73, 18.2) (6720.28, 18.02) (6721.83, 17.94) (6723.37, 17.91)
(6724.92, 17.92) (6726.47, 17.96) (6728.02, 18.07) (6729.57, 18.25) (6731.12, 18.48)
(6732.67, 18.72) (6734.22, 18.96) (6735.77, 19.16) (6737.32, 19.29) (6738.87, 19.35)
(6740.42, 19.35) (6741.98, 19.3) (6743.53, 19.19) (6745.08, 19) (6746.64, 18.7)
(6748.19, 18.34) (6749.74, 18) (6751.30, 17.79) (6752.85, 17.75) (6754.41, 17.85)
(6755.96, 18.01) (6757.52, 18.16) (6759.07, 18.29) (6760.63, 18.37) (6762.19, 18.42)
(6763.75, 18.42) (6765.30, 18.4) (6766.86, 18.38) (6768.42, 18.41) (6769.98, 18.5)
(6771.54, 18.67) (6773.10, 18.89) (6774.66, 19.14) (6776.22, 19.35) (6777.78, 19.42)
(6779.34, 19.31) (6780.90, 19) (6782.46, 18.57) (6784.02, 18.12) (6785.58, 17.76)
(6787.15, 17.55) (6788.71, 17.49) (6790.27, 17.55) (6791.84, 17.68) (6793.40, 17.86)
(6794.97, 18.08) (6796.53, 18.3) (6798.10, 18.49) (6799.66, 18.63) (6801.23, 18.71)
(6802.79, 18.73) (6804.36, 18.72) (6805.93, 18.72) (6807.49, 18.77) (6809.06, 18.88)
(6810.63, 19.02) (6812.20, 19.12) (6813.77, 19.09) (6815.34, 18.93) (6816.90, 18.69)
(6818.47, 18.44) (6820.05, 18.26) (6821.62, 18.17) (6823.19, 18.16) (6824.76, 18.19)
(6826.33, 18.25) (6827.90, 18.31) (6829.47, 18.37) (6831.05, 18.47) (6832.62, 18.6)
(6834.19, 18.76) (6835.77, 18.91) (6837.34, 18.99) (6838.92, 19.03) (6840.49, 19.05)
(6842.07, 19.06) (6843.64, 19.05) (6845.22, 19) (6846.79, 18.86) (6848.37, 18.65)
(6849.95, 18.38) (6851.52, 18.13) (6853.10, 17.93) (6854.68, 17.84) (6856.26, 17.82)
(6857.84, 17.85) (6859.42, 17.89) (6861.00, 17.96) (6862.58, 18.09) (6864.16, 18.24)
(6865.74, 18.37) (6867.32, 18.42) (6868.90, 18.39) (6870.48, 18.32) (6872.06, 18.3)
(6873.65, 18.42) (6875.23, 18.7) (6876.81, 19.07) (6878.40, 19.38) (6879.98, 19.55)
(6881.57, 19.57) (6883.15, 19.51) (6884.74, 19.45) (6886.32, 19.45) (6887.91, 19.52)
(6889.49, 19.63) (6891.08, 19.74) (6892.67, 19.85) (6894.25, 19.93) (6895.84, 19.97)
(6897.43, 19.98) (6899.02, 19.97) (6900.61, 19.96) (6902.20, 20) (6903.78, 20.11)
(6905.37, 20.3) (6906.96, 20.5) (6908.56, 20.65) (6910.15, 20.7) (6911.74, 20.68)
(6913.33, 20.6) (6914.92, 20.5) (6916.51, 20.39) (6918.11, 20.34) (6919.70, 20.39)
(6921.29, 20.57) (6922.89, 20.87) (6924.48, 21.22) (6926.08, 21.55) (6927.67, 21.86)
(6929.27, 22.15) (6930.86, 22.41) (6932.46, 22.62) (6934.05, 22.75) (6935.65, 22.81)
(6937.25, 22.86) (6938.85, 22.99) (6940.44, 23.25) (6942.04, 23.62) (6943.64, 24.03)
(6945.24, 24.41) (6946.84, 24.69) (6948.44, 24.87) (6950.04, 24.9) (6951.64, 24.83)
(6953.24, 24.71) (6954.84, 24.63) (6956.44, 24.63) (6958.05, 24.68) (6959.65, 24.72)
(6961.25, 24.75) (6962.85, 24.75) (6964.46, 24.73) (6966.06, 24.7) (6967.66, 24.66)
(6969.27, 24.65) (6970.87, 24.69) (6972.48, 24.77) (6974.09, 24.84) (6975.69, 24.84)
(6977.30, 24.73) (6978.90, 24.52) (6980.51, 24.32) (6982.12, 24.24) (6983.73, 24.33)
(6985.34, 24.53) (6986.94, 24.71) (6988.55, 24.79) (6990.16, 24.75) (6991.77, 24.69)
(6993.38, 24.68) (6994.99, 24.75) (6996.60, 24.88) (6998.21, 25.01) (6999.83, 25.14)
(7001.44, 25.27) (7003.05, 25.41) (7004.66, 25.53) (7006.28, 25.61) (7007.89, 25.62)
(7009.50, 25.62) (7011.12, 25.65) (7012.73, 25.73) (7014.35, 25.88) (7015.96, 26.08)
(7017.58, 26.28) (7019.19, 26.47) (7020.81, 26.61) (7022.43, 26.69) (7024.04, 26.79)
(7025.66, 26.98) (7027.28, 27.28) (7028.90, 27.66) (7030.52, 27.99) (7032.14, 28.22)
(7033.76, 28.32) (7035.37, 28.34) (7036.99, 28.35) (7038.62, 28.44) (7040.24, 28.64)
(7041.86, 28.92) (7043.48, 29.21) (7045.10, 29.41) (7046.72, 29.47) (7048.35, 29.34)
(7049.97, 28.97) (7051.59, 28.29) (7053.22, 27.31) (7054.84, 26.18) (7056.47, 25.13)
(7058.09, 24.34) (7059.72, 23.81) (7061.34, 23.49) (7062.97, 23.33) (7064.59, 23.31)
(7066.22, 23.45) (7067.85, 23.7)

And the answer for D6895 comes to 5.2 A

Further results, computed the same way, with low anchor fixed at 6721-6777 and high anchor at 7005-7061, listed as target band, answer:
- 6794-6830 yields 3.3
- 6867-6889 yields 3.3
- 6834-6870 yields 5.3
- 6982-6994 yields 0.5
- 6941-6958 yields 0.0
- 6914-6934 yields 2.1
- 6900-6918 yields 2.3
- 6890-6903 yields 1.7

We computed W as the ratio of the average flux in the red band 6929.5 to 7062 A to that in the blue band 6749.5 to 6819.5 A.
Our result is 1.38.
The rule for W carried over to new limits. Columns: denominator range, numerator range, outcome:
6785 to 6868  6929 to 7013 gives 1.33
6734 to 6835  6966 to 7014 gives 1.35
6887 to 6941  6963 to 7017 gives 1.19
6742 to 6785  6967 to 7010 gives 1.34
